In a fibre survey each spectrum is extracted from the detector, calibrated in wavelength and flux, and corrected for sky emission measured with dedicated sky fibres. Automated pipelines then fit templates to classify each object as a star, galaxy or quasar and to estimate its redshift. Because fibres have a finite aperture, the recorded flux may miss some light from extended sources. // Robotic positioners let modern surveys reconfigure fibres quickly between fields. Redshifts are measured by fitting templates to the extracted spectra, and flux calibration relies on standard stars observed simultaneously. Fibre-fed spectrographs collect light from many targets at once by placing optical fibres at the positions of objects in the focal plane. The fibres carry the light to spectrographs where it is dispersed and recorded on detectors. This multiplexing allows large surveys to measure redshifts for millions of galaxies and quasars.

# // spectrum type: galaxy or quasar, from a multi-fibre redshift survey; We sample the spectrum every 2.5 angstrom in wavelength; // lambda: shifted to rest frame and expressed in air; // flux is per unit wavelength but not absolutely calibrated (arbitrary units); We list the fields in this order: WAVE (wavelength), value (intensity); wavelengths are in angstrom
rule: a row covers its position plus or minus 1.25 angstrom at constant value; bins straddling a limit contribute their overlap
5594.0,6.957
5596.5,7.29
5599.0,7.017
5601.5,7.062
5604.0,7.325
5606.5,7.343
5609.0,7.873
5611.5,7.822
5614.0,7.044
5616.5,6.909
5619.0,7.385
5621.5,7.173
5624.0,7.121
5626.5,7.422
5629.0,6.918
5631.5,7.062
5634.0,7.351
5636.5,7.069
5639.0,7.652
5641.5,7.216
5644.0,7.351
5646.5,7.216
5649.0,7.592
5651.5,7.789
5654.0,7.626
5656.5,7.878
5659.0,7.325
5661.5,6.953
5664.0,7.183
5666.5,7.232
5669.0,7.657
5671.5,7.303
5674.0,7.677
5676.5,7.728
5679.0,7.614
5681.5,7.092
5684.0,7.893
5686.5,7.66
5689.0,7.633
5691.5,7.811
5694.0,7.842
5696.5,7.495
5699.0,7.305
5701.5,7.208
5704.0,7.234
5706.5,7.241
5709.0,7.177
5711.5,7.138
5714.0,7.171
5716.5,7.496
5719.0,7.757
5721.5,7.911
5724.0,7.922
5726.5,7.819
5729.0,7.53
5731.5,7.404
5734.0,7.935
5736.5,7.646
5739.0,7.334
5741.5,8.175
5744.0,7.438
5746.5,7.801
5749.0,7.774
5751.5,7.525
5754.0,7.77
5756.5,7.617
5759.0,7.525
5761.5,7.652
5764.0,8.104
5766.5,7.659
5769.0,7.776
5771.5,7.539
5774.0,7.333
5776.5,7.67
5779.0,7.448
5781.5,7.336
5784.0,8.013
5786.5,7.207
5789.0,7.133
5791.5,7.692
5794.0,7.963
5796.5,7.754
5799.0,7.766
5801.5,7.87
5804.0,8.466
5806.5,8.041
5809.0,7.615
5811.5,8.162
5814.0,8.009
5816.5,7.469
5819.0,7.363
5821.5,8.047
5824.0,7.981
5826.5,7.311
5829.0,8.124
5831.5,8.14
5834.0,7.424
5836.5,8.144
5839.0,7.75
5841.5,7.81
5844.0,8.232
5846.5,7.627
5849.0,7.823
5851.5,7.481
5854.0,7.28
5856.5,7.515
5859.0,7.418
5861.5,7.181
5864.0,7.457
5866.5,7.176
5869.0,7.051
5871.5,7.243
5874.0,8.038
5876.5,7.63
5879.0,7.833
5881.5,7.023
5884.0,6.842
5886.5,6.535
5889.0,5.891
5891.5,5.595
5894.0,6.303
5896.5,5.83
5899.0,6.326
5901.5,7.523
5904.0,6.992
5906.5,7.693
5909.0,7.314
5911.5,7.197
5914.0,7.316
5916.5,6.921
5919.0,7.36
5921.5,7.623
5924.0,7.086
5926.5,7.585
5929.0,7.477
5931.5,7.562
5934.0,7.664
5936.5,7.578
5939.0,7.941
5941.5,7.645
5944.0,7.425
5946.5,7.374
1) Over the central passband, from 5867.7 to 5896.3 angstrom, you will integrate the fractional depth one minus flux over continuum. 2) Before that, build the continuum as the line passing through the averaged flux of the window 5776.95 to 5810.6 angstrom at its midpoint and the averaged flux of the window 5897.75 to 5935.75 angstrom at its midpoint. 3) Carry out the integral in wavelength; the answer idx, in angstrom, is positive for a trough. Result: 2.2 angstrom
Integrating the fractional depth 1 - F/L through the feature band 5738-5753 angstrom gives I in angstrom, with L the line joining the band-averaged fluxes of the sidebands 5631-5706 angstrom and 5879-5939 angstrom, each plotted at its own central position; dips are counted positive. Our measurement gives -0.7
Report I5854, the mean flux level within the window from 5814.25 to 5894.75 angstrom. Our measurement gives 7.41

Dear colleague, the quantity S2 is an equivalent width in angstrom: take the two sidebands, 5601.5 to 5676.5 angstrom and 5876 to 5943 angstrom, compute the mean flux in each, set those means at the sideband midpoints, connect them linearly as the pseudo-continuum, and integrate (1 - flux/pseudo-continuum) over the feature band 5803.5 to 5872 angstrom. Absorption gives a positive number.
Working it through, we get -4.81 angstrom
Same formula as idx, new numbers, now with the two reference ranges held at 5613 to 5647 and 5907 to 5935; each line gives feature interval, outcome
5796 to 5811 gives -1.3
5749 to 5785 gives -1.8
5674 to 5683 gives -0.3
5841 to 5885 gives -0.8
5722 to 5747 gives -1.5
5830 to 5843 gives -1.0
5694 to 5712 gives -0.1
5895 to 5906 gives 1.0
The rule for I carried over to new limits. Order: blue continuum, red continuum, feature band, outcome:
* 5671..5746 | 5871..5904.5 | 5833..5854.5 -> -2.3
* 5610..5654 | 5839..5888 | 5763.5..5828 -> -2.8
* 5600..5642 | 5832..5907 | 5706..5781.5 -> -3.7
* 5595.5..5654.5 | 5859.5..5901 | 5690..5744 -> -2.9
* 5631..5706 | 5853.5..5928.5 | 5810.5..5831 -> -1.7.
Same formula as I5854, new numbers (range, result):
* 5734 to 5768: 7.7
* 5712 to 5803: 7.65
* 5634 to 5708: 7.46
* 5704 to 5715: 7.19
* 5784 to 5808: 7.78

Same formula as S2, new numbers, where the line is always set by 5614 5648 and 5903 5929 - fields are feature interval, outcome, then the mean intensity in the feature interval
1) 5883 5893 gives 1.51 angstrom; 6.2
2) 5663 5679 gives -0.55 angstrom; 7.48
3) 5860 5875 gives -0.09 angstrom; 7.35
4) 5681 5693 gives -0.70 angstrom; 7.66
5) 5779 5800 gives -0.93 angstrom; 7.6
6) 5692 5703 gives -0.37 angstrom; 7.48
